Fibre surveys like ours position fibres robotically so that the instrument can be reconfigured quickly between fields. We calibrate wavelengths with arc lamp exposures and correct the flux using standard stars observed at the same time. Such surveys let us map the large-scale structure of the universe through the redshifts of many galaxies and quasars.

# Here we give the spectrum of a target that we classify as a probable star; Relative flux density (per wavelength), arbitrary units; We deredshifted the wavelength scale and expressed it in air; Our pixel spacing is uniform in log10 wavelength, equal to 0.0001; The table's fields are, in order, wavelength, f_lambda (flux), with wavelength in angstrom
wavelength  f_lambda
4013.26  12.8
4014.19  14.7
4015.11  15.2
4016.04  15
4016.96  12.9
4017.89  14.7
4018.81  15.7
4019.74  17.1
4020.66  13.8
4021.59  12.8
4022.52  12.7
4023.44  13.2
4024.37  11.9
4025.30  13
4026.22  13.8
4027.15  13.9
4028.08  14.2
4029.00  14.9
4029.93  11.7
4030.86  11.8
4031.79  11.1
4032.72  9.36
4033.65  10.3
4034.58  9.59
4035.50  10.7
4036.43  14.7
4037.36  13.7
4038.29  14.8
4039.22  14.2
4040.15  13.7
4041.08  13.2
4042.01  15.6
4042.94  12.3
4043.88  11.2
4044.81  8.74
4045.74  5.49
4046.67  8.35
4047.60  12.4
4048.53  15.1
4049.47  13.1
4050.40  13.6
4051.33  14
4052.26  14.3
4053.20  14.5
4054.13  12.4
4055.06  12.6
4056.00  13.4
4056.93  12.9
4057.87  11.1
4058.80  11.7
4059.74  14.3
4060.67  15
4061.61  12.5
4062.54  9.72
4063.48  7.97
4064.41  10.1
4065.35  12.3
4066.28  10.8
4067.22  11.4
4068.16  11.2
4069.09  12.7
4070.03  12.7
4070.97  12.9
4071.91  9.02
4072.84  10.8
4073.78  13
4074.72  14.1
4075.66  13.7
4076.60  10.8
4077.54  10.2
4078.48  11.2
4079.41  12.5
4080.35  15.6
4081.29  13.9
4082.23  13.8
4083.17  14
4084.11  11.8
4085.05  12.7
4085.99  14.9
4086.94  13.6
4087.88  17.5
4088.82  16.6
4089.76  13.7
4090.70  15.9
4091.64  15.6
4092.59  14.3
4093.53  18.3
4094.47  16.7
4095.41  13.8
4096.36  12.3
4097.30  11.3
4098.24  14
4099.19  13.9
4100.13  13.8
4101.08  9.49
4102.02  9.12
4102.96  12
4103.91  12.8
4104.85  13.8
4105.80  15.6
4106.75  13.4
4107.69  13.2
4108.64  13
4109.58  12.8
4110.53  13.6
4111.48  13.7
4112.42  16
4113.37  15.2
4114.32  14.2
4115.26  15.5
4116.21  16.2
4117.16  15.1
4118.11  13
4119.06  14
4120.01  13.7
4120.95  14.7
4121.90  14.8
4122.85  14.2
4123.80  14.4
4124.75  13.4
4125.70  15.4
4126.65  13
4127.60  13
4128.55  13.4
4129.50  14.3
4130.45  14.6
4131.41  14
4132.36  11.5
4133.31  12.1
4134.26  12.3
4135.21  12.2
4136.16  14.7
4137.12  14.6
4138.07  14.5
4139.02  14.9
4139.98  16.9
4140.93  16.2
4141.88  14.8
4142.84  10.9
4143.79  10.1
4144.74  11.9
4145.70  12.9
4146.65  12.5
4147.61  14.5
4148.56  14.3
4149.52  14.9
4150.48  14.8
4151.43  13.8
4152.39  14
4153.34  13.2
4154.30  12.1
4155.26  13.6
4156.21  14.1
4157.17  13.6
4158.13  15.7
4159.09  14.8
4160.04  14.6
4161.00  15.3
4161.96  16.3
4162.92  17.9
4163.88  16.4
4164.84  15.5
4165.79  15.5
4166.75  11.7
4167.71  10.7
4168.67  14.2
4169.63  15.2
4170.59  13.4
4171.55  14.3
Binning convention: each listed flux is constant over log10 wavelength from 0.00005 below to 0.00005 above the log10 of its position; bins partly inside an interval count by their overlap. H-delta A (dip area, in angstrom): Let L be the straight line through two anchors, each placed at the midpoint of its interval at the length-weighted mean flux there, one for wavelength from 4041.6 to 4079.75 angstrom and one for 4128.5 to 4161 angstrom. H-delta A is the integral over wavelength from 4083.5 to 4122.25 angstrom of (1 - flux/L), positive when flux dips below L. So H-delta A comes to -3.5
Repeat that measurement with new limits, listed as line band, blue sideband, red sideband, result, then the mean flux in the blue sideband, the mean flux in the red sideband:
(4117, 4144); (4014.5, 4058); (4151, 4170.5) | 0.4 angstrom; 12.9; 14.4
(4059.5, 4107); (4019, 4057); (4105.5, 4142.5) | 1.7 angstrom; 12.7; 14.1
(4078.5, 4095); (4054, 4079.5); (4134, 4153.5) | -3.1 angstrom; 11.9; 13.8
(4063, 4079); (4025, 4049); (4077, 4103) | 2.1 angstrom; 12.2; 13.7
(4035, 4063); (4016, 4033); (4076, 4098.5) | 1.9 angstrom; 13.3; 14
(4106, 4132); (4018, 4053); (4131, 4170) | -0.9 angstrom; 12.7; 14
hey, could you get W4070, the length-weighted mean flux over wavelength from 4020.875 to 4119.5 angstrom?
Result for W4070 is 13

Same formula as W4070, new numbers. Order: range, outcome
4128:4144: 13.7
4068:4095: 13.6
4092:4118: 13.8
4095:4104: 12.2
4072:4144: 13.7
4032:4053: 12.2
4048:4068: 12.5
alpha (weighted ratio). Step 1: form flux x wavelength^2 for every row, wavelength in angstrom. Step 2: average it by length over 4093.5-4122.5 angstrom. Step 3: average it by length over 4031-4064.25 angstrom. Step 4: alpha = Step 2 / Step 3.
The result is 1.16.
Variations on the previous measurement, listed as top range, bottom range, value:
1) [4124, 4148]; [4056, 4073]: 1.20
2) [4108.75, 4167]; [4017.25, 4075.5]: 1.18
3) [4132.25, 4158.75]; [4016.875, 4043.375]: 1.10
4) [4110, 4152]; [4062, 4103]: 1.11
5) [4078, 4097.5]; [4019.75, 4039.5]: 1.16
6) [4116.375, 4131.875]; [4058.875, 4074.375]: 1.24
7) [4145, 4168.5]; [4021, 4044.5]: 1.19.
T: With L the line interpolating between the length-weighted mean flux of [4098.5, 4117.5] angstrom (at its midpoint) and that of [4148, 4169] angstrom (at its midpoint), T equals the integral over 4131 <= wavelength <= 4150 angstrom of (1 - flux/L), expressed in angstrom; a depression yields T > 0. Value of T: 0.8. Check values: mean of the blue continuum 13.6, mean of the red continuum 14.4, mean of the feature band 13.5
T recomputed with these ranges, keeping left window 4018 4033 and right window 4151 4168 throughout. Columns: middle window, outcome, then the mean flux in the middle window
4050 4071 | 1.9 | 12.3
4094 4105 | 0.9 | 12.7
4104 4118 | -0.3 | 14.3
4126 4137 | 0.7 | 13.3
